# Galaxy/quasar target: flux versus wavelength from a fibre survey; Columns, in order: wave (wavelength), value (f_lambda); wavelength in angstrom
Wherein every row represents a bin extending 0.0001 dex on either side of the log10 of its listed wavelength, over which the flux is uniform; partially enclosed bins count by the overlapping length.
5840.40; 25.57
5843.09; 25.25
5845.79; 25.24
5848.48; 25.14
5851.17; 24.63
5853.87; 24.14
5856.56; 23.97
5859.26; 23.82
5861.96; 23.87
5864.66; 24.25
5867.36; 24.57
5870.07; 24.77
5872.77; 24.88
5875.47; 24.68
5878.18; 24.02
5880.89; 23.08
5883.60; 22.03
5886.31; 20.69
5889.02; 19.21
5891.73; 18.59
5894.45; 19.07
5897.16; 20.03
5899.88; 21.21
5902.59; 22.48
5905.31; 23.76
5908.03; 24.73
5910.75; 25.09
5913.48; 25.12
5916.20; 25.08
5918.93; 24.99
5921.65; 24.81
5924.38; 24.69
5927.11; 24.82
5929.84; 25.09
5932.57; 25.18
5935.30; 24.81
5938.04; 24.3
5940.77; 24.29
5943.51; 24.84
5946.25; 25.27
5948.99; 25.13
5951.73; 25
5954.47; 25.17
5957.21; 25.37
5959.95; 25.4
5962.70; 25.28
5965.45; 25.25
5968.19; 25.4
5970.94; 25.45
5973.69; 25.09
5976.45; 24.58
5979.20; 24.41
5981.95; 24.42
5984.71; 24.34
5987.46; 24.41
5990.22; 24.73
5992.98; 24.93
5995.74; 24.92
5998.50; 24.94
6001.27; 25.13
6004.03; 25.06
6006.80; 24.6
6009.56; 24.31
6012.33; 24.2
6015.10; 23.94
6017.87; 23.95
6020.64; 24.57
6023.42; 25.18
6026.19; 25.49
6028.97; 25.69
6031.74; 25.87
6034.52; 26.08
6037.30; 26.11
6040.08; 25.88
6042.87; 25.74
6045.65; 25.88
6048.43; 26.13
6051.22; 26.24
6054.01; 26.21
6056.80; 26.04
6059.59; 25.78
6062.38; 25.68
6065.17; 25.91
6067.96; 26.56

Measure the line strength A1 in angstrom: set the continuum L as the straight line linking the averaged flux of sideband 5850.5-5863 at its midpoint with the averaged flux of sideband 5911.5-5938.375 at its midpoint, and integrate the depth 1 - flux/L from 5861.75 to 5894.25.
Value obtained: 2.1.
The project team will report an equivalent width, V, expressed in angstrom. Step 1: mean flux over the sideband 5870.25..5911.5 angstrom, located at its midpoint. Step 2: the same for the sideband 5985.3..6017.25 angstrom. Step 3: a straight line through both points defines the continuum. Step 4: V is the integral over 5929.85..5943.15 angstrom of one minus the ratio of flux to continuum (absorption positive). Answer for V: -0.84 angstrom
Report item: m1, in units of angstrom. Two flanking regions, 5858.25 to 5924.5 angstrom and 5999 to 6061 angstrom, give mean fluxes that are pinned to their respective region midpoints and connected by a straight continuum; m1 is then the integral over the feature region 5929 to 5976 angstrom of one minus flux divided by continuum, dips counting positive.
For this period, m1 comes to -1.8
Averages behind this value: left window 23.1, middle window 25.1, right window 25.4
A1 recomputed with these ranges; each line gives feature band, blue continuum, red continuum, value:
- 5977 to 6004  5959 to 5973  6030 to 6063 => 0.9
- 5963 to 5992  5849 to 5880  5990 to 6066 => 0.2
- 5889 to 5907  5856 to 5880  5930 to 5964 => 2.8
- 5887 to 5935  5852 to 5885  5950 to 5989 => 2.4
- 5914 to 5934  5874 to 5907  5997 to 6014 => -2.2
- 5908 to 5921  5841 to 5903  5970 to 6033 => -0.8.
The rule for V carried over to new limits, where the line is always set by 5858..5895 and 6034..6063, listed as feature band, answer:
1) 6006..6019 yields 0.6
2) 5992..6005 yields 0.0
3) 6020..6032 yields 0.1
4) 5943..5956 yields -0.5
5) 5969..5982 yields -0.1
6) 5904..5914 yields -0.5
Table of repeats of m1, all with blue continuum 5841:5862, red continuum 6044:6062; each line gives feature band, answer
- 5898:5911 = 0.93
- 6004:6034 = 1.10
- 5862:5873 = 0.09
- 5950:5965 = 0.06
